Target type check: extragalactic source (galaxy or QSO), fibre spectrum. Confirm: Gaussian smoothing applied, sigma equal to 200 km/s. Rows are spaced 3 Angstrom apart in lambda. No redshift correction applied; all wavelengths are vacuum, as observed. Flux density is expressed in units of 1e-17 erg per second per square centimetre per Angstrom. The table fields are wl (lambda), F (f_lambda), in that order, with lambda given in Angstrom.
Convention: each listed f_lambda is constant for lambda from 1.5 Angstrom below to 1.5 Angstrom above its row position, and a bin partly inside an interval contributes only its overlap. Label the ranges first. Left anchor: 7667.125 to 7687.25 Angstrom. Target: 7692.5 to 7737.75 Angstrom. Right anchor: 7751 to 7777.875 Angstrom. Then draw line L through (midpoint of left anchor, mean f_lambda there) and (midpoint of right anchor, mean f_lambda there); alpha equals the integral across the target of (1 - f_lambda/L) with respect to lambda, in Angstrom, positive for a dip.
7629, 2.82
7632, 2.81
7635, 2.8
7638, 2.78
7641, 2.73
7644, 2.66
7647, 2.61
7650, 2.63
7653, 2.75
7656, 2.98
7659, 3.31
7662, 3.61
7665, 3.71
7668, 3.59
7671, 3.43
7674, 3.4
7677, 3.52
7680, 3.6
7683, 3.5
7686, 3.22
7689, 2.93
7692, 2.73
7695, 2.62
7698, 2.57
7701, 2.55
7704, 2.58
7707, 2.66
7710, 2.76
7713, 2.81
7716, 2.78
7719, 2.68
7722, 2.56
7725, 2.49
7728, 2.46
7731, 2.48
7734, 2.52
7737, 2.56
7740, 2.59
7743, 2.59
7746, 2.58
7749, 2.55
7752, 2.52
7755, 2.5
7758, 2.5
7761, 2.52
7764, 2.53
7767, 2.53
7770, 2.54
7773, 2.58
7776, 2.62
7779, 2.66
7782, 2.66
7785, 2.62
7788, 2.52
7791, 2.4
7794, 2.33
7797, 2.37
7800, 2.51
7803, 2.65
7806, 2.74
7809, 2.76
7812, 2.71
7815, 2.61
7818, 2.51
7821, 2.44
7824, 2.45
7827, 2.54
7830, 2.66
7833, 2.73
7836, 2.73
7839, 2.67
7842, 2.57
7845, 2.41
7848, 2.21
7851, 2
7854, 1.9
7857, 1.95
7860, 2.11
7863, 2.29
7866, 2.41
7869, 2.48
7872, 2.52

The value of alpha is 6.7 Angstrom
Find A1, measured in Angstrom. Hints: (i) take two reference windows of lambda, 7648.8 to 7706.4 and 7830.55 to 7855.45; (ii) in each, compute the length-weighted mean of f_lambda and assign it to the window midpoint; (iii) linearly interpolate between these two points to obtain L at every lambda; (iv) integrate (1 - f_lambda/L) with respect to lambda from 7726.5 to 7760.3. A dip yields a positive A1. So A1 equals 3.6 Angstrom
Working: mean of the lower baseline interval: 3.11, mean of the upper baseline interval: 2.41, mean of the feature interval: 2.53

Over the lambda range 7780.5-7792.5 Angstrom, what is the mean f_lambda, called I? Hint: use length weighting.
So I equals 2.55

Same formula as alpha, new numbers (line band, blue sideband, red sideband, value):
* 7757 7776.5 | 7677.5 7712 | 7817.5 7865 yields 0.8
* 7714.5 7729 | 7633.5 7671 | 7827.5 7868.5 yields 1.0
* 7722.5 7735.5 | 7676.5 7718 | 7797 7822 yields 1.5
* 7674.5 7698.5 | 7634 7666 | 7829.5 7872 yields -2.3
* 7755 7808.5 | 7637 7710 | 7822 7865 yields 1.2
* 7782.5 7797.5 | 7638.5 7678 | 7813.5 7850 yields 1.2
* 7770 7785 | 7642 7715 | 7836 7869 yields -0.1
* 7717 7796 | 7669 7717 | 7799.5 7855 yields 6.4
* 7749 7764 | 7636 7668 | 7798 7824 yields 1.2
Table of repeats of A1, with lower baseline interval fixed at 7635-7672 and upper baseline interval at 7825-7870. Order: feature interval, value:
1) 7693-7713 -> 1.7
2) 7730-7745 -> 1.1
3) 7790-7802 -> 0.7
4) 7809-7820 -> -0.6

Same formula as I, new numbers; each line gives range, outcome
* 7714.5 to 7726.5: 2.63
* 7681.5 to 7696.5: 3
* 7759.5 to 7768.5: 2.53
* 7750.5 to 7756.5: 2.51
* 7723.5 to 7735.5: 2.49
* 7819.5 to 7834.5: 2.56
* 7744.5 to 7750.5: 2.56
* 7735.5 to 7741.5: 2.57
